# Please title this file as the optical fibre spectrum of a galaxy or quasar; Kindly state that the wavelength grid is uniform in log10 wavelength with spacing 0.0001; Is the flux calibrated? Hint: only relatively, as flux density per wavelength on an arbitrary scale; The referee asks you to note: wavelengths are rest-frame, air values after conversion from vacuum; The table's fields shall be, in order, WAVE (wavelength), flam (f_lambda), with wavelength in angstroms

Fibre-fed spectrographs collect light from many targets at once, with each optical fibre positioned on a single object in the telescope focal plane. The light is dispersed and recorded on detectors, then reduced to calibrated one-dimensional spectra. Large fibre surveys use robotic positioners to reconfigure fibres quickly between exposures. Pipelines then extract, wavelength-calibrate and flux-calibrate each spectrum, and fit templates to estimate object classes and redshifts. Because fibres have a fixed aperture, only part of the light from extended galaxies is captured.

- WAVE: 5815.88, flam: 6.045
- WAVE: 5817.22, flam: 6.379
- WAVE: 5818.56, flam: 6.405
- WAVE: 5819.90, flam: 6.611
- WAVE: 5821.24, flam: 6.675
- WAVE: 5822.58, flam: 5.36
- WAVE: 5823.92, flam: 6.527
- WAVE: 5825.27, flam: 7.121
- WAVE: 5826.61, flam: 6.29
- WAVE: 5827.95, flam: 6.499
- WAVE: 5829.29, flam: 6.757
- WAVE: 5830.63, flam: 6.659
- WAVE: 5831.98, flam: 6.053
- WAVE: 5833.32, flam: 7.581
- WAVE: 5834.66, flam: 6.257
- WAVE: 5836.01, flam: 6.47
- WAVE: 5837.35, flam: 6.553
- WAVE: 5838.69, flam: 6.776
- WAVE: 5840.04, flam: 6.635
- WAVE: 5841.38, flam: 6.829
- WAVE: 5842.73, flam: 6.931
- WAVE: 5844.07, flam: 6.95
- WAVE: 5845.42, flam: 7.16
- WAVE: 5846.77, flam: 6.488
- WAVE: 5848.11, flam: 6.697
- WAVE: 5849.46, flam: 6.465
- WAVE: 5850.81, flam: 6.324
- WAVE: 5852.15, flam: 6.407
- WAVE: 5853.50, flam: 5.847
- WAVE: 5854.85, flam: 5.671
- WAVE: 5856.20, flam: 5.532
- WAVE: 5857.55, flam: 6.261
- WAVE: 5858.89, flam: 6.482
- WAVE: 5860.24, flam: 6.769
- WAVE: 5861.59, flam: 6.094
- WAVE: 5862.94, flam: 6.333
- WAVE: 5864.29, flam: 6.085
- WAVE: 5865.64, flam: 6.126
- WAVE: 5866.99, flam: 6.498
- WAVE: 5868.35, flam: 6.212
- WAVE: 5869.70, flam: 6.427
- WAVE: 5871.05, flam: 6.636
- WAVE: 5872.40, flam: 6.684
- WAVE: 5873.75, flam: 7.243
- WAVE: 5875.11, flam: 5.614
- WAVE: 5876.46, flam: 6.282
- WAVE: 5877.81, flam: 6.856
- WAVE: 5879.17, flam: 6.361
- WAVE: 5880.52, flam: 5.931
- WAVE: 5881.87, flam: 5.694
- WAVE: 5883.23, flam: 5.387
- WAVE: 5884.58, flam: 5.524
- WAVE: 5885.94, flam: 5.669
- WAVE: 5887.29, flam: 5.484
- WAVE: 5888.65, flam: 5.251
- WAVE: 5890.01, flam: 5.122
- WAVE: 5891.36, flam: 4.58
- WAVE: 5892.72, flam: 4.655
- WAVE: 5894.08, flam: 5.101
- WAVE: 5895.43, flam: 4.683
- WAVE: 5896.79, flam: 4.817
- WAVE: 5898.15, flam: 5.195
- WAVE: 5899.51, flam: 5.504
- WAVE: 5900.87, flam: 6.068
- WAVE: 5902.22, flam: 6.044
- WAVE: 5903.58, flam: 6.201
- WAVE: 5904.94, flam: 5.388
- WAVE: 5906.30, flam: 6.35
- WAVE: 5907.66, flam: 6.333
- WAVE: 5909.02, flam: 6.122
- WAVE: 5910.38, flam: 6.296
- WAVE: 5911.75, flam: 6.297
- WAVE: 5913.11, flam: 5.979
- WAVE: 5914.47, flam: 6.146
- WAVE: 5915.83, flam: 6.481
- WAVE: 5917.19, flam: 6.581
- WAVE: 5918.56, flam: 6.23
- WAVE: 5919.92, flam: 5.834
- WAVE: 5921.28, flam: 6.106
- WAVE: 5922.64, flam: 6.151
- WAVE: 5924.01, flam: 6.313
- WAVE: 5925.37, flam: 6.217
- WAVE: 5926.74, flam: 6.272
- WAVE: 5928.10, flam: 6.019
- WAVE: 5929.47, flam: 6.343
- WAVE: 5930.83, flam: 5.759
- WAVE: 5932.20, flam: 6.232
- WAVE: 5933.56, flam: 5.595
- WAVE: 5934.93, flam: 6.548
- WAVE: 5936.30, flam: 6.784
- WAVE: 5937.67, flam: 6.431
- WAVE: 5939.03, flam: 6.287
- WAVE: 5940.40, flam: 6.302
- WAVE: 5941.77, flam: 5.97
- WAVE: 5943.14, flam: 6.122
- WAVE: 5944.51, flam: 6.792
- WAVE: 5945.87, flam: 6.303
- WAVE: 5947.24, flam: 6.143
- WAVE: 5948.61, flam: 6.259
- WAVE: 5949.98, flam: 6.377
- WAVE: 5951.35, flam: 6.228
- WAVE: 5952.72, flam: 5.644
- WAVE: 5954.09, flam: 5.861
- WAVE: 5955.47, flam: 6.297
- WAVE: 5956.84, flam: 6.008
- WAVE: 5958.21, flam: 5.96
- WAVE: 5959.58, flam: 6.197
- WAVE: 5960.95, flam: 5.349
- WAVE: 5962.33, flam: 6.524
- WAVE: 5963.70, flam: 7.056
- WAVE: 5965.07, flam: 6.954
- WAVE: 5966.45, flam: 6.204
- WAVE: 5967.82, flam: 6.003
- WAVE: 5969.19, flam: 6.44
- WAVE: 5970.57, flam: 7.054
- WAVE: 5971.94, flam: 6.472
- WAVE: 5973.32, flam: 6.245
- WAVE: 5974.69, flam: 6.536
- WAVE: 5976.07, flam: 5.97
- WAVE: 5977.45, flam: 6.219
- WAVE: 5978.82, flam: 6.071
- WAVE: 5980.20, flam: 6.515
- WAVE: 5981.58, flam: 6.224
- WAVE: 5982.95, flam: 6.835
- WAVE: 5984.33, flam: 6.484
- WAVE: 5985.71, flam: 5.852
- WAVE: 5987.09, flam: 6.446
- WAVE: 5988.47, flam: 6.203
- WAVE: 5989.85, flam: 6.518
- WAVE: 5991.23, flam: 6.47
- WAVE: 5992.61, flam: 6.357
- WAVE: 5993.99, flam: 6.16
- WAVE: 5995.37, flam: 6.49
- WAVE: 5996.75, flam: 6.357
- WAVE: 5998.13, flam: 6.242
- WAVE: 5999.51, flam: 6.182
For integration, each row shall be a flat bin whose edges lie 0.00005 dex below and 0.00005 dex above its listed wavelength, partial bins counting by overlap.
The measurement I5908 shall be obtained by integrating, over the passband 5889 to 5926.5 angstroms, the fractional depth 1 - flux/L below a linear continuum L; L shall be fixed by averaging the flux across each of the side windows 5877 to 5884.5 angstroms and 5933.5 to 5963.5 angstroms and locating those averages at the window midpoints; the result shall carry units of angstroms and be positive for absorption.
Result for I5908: 1.74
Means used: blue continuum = 6.01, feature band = 5.81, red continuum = 6.21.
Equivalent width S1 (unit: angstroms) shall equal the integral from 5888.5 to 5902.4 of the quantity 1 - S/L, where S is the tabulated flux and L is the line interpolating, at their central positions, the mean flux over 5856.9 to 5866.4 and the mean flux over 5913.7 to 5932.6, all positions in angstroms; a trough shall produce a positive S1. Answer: 2.4 angstroms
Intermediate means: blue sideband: 6.31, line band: 5.15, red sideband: 6.19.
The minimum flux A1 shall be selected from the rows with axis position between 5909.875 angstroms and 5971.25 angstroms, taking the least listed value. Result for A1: 5.349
